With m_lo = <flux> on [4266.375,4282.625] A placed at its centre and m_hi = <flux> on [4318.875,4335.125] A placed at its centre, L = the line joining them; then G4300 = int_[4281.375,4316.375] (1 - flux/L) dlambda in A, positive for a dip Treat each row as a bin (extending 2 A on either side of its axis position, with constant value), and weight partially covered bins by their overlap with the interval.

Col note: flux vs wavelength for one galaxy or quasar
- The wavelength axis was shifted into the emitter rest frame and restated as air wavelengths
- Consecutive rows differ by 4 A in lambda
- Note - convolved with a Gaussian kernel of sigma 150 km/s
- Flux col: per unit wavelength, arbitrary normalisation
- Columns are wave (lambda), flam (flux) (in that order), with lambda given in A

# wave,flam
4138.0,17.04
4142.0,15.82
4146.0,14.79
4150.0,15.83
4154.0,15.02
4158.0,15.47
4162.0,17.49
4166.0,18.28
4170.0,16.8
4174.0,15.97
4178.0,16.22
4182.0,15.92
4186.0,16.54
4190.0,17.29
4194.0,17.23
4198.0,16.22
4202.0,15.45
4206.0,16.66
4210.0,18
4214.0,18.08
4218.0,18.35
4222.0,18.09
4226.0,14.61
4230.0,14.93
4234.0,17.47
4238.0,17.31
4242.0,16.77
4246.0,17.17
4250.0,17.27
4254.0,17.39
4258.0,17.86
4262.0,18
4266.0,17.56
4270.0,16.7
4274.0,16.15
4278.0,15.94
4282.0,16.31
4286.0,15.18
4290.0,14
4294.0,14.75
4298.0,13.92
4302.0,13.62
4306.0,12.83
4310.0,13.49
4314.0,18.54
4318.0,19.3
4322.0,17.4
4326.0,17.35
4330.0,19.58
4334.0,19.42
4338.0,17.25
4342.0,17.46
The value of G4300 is 5.3 A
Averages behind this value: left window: 16.4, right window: 18.4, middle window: 14.7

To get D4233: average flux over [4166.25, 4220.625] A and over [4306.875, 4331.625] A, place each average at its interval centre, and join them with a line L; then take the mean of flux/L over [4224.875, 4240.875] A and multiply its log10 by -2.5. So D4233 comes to 0.05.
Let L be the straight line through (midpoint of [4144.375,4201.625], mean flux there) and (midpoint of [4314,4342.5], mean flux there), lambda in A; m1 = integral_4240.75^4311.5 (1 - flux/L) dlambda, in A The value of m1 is 7.2 A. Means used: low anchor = 16.3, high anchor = 18.3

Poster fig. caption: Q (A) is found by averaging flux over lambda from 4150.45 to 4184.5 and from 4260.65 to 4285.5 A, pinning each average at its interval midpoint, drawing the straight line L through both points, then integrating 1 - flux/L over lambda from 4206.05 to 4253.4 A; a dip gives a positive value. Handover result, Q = -1.6 A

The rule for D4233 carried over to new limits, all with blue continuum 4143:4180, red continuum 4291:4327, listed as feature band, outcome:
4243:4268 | -0.111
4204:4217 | -0.106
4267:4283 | -0.042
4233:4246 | -0.084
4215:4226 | -0.103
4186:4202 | -0.041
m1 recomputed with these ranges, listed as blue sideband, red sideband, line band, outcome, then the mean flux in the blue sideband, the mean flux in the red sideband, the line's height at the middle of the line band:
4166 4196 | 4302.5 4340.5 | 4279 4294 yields 1.6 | 16.7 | 17.1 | 17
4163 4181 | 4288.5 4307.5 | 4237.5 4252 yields -1.9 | 16.8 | 13.8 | 15.1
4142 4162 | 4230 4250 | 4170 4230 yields -1.4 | 15.6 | 17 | 16.3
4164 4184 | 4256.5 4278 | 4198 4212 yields 0.1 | 16.6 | 17.1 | 16.8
